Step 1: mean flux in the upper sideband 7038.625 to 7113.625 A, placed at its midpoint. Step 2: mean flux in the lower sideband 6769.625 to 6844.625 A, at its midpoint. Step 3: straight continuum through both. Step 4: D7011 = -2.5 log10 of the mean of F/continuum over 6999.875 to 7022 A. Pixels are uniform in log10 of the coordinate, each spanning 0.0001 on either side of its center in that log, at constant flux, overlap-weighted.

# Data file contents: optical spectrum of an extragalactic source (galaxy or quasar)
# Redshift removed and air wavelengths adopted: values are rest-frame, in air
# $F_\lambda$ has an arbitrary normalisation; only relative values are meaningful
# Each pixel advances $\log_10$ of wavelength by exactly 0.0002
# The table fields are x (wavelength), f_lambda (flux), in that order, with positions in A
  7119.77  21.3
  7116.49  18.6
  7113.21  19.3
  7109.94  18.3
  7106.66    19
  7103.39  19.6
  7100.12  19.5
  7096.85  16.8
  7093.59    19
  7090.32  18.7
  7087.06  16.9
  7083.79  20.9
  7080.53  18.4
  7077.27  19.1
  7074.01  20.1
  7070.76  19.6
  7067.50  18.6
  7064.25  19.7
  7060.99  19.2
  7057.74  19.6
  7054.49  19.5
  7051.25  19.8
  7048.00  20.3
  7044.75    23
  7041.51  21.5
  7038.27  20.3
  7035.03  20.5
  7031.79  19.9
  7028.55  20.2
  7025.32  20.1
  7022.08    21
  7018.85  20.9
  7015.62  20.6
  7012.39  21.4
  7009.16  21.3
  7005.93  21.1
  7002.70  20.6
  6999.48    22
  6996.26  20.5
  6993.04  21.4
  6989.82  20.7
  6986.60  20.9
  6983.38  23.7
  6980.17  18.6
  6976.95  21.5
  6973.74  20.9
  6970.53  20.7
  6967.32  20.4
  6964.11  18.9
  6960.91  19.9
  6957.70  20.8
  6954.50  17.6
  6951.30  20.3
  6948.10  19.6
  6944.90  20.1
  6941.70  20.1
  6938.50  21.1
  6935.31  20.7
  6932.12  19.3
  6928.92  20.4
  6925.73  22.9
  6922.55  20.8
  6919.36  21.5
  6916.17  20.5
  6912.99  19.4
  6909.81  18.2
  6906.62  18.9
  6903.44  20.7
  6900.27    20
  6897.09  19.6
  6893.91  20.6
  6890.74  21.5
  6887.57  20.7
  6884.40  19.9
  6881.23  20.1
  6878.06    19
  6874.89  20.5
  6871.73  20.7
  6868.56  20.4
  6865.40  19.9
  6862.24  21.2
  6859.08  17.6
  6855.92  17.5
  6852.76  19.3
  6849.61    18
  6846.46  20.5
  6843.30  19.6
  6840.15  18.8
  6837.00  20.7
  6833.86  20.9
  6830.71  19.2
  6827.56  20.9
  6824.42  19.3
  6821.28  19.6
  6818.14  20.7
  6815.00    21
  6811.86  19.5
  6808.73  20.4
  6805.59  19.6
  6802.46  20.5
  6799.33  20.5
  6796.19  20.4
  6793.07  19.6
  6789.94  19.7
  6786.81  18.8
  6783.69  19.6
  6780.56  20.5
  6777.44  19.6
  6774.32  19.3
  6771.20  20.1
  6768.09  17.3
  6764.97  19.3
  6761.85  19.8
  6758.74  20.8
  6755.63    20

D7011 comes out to -0.08 mag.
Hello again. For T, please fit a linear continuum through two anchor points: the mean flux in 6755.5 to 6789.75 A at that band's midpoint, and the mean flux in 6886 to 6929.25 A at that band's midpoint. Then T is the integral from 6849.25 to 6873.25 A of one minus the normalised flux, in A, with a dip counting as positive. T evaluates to 0.9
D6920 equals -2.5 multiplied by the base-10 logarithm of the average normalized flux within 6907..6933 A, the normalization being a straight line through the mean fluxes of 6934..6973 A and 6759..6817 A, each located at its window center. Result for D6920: -0.02 mag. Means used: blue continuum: 19.8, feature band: 20.3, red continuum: 20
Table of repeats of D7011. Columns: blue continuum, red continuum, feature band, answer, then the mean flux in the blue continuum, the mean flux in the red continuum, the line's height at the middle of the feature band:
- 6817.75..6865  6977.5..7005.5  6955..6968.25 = 0.05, 19.6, 21.1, 20.8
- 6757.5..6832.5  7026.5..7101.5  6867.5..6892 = -0.03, 19.8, 19.6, 19.8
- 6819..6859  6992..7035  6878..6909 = -0.01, 19.5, 20.8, 19.9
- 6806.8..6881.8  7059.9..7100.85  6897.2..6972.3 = -0.04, 19.8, 18.9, 19.5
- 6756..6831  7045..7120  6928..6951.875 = -0.04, 19.8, 19.2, 19.5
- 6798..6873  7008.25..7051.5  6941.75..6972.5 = 0.03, 19.8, 20.8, 20.4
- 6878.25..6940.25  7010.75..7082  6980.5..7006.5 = -0.05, 20.3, 20.2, 20.2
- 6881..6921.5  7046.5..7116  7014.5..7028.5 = -0.06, 20.1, 19.1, 19.5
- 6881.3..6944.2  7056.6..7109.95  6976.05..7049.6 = -0.07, 20.3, 19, 19.6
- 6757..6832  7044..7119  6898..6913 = 0.01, 19.8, 19.3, 19.6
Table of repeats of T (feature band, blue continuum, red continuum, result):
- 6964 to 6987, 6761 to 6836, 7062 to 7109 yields -1.8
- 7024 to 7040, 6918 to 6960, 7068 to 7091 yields -0.6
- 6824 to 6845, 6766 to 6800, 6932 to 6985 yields -0.2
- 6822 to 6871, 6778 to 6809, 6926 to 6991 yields 1.1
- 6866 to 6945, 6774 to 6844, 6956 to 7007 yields 0.4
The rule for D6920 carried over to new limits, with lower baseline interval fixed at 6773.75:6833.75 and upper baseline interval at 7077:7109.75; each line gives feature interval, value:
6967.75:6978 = -0.09 mag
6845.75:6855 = 0.04 mag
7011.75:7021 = -0.10 mag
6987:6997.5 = -0.09 mag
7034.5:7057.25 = -0.09 mag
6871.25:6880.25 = -0.02 mag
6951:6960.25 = -0.01 mag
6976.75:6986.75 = -0.10 mag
